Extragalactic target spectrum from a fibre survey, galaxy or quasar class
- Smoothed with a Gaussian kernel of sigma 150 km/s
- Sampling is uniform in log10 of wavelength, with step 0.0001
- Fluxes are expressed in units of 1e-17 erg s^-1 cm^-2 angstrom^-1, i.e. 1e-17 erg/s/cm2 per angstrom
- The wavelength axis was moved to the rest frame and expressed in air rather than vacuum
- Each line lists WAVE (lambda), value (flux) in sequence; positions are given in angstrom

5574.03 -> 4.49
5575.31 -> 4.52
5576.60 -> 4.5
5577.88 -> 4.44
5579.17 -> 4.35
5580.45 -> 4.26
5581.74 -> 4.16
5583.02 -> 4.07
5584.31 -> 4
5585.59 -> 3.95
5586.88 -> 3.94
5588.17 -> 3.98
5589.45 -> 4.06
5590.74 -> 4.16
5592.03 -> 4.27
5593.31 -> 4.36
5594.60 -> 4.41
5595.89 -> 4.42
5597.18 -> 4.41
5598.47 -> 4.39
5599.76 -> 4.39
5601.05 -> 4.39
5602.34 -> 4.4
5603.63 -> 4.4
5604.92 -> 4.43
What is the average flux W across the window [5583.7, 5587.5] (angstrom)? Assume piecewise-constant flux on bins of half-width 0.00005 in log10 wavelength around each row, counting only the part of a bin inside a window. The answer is 3.97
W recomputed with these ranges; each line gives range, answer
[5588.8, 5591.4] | 4.11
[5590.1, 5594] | 4.27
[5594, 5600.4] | 4.4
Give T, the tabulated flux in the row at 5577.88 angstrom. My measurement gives 4.44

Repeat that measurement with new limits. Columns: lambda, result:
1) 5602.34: 4.4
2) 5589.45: 4.06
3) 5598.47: 4.39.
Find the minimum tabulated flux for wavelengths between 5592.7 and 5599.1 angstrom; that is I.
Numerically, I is 4.36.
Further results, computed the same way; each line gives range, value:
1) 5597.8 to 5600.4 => 4.39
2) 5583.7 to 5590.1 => 3.94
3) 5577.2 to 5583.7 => 4.07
